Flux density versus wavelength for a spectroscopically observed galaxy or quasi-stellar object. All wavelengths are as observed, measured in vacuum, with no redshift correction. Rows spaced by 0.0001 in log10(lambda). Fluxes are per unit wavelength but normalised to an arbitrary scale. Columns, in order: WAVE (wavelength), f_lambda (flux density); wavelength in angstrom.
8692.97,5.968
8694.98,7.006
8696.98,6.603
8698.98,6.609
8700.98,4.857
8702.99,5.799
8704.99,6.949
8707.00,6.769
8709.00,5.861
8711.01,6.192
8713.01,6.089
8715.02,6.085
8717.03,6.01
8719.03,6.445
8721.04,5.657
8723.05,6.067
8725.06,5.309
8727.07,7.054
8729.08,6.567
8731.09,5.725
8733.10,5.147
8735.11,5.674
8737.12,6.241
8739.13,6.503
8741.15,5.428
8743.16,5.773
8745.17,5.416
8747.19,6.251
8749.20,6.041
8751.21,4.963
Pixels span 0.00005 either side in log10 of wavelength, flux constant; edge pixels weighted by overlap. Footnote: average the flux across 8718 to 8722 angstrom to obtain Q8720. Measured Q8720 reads 6.06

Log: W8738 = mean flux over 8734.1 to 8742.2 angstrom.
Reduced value 5.96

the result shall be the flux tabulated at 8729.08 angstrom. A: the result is 6.567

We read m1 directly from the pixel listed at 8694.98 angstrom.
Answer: 7.006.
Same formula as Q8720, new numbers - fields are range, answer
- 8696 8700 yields 6.61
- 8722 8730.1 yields 6.24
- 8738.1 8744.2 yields 5.9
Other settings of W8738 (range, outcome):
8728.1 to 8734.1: 5.81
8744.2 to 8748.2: 5.84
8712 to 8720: 6.16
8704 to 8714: 6.37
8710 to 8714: 6.14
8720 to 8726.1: 5.68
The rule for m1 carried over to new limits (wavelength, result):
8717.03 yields 6.01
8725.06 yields 5.309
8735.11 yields 5.674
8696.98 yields 6.603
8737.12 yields 6.241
